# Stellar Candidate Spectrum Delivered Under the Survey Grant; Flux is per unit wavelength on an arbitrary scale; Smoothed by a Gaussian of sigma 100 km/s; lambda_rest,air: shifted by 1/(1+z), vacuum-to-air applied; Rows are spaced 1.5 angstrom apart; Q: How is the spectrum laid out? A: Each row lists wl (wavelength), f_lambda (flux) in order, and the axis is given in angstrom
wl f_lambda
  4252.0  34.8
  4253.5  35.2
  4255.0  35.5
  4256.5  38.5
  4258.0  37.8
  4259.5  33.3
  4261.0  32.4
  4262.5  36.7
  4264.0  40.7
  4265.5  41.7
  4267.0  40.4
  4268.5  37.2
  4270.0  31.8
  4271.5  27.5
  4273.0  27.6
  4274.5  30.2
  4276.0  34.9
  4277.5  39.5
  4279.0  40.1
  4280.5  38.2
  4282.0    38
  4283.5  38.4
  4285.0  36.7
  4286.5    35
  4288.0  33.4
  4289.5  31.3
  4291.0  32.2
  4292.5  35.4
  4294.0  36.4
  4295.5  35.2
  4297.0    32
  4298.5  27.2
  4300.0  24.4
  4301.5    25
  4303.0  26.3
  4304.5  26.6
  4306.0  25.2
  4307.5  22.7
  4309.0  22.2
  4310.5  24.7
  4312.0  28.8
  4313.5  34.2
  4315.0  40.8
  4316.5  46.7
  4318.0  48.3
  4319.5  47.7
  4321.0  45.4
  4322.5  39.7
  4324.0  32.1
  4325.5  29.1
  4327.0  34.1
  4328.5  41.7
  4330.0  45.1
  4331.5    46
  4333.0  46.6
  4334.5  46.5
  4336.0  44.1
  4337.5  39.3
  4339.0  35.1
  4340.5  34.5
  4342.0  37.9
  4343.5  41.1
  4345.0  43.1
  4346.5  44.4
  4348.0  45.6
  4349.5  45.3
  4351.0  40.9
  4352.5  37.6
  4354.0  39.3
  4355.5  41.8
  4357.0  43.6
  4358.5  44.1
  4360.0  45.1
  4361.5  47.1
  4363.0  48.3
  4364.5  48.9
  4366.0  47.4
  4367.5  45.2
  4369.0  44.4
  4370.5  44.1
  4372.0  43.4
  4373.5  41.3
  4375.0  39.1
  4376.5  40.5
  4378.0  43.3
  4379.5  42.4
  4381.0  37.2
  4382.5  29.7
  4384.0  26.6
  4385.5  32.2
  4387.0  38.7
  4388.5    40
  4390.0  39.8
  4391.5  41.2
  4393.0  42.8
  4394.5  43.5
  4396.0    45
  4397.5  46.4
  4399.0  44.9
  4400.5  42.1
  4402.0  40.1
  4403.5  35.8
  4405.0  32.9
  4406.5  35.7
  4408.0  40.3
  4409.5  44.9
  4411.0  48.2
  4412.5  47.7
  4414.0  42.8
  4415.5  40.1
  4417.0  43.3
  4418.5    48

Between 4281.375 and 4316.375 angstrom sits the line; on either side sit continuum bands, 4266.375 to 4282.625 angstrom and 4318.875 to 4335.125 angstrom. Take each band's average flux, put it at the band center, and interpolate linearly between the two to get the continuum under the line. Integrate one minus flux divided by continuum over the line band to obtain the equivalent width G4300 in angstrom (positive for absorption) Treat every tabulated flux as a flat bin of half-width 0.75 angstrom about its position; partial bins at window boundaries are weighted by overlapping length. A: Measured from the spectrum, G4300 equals 6.0 angstrom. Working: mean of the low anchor 35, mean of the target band 31.2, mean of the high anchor 41.2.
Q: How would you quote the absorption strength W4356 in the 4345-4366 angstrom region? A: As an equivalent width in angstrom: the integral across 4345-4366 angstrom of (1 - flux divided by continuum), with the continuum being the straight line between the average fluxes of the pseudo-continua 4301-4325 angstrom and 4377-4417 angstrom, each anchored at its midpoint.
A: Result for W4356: -4.1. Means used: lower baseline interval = 33.6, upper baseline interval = 40.2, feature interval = 44.1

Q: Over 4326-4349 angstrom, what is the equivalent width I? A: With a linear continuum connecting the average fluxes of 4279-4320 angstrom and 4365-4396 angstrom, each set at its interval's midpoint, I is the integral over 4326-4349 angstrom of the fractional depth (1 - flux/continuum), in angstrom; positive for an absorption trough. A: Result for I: -3.2 angstrom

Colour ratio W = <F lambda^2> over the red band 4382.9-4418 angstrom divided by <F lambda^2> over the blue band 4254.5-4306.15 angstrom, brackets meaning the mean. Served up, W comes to 1.3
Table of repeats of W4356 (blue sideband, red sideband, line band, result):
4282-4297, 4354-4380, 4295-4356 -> 3.7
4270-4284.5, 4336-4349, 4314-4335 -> -1.7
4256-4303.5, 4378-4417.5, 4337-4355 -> -1.3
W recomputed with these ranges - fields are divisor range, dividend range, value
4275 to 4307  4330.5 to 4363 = 1.33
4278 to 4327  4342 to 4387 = 1.27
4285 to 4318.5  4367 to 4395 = 1.30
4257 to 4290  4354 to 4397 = 1.23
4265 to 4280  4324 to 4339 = 1.19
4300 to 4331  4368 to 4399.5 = 1.22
